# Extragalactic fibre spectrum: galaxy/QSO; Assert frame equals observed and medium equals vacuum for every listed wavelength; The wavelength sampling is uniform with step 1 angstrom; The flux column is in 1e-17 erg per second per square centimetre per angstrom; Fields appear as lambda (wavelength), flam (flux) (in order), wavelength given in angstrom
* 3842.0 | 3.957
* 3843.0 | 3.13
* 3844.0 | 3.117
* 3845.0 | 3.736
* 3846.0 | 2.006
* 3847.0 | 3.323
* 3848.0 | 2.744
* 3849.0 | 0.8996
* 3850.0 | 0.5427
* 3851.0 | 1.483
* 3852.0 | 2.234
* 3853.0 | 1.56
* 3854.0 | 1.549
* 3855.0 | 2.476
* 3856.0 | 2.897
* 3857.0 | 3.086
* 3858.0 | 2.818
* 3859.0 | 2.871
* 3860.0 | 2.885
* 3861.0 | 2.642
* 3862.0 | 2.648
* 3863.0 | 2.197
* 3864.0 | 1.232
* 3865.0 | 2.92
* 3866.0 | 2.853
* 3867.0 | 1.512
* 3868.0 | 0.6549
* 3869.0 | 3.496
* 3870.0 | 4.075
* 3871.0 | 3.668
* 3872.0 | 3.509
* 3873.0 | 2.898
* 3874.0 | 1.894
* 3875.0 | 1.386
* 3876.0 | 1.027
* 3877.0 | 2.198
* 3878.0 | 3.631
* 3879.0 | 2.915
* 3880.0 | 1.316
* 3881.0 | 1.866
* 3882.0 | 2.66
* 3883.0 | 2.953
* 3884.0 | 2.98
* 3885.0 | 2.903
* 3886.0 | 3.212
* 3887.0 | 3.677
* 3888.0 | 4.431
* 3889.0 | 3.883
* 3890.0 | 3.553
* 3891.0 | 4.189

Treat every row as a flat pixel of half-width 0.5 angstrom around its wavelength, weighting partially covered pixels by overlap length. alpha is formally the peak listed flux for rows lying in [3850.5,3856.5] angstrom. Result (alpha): 2.897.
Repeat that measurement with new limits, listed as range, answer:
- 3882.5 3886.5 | 3.212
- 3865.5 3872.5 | 4.075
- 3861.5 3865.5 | 2.92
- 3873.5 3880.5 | 3.631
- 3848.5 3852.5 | 2.234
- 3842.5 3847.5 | 3.736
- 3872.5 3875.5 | 2.898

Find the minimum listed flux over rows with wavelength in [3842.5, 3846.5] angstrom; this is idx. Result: 2.006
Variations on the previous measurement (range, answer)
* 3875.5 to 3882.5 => 1.027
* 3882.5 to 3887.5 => 2.903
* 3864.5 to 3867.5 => 1.512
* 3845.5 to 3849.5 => 0.8996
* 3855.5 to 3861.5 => 2.642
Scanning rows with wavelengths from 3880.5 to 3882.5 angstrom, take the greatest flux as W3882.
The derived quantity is 2.66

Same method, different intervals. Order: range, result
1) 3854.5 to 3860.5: 3.086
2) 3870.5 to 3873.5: 3.668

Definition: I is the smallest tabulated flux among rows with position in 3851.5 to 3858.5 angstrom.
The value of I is 1.549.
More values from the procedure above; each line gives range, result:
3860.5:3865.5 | 1.232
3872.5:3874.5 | 1.894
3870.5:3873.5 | 2.898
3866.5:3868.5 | 0.6549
